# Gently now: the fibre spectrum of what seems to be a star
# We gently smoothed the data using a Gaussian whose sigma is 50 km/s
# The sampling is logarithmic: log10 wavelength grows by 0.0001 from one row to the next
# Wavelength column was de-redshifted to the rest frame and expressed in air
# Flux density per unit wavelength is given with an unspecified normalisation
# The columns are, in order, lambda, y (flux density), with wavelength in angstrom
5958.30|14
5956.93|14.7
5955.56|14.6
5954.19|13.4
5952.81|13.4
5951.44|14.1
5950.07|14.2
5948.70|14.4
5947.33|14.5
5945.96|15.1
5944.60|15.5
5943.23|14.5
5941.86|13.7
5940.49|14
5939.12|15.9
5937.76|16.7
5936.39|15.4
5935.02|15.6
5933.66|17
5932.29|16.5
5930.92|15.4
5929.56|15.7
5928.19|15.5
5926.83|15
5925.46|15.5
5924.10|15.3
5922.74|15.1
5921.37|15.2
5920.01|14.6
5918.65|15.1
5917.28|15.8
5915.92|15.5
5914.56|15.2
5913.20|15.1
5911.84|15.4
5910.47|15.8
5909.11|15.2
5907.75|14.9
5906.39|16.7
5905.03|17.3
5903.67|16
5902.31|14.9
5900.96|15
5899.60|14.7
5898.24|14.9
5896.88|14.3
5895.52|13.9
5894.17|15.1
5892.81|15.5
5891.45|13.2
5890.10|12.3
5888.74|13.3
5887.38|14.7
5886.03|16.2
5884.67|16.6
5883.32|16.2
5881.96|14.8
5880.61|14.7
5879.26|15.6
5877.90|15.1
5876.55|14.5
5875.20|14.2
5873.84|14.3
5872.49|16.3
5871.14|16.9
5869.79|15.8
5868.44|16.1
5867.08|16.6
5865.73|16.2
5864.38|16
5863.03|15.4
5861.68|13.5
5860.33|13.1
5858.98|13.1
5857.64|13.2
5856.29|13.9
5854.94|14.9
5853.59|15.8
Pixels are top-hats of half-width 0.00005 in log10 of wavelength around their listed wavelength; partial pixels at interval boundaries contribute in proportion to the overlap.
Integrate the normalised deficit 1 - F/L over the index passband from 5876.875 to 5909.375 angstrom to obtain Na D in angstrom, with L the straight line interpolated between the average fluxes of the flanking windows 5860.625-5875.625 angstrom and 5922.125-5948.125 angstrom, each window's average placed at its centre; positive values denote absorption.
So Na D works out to 0.9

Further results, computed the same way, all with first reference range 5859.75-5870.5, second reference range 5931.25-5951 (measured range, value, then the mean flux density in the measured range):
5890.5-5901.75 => 0.57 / 14.5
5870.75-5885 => 0.01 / 15.3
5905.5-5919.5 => -0.21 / 15.5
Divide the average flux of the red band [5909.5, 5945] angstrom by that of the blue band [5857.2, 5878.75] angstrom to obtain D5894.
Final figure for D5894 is 1.0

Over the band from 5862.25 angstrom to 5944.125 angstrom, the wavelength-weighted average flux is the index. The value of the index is 15.3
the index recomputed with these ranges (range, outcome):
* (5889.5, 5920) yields 15.1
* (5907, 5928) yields 15.3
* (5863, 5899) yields 15.1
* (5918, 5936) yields 15.5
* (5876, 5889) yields 15.2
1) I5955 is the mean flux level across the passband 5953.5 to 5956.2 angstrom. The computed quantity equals 14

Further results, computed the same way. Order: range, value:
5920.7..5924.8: 15.2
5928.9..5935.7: 16.1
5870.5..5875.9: 15.4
